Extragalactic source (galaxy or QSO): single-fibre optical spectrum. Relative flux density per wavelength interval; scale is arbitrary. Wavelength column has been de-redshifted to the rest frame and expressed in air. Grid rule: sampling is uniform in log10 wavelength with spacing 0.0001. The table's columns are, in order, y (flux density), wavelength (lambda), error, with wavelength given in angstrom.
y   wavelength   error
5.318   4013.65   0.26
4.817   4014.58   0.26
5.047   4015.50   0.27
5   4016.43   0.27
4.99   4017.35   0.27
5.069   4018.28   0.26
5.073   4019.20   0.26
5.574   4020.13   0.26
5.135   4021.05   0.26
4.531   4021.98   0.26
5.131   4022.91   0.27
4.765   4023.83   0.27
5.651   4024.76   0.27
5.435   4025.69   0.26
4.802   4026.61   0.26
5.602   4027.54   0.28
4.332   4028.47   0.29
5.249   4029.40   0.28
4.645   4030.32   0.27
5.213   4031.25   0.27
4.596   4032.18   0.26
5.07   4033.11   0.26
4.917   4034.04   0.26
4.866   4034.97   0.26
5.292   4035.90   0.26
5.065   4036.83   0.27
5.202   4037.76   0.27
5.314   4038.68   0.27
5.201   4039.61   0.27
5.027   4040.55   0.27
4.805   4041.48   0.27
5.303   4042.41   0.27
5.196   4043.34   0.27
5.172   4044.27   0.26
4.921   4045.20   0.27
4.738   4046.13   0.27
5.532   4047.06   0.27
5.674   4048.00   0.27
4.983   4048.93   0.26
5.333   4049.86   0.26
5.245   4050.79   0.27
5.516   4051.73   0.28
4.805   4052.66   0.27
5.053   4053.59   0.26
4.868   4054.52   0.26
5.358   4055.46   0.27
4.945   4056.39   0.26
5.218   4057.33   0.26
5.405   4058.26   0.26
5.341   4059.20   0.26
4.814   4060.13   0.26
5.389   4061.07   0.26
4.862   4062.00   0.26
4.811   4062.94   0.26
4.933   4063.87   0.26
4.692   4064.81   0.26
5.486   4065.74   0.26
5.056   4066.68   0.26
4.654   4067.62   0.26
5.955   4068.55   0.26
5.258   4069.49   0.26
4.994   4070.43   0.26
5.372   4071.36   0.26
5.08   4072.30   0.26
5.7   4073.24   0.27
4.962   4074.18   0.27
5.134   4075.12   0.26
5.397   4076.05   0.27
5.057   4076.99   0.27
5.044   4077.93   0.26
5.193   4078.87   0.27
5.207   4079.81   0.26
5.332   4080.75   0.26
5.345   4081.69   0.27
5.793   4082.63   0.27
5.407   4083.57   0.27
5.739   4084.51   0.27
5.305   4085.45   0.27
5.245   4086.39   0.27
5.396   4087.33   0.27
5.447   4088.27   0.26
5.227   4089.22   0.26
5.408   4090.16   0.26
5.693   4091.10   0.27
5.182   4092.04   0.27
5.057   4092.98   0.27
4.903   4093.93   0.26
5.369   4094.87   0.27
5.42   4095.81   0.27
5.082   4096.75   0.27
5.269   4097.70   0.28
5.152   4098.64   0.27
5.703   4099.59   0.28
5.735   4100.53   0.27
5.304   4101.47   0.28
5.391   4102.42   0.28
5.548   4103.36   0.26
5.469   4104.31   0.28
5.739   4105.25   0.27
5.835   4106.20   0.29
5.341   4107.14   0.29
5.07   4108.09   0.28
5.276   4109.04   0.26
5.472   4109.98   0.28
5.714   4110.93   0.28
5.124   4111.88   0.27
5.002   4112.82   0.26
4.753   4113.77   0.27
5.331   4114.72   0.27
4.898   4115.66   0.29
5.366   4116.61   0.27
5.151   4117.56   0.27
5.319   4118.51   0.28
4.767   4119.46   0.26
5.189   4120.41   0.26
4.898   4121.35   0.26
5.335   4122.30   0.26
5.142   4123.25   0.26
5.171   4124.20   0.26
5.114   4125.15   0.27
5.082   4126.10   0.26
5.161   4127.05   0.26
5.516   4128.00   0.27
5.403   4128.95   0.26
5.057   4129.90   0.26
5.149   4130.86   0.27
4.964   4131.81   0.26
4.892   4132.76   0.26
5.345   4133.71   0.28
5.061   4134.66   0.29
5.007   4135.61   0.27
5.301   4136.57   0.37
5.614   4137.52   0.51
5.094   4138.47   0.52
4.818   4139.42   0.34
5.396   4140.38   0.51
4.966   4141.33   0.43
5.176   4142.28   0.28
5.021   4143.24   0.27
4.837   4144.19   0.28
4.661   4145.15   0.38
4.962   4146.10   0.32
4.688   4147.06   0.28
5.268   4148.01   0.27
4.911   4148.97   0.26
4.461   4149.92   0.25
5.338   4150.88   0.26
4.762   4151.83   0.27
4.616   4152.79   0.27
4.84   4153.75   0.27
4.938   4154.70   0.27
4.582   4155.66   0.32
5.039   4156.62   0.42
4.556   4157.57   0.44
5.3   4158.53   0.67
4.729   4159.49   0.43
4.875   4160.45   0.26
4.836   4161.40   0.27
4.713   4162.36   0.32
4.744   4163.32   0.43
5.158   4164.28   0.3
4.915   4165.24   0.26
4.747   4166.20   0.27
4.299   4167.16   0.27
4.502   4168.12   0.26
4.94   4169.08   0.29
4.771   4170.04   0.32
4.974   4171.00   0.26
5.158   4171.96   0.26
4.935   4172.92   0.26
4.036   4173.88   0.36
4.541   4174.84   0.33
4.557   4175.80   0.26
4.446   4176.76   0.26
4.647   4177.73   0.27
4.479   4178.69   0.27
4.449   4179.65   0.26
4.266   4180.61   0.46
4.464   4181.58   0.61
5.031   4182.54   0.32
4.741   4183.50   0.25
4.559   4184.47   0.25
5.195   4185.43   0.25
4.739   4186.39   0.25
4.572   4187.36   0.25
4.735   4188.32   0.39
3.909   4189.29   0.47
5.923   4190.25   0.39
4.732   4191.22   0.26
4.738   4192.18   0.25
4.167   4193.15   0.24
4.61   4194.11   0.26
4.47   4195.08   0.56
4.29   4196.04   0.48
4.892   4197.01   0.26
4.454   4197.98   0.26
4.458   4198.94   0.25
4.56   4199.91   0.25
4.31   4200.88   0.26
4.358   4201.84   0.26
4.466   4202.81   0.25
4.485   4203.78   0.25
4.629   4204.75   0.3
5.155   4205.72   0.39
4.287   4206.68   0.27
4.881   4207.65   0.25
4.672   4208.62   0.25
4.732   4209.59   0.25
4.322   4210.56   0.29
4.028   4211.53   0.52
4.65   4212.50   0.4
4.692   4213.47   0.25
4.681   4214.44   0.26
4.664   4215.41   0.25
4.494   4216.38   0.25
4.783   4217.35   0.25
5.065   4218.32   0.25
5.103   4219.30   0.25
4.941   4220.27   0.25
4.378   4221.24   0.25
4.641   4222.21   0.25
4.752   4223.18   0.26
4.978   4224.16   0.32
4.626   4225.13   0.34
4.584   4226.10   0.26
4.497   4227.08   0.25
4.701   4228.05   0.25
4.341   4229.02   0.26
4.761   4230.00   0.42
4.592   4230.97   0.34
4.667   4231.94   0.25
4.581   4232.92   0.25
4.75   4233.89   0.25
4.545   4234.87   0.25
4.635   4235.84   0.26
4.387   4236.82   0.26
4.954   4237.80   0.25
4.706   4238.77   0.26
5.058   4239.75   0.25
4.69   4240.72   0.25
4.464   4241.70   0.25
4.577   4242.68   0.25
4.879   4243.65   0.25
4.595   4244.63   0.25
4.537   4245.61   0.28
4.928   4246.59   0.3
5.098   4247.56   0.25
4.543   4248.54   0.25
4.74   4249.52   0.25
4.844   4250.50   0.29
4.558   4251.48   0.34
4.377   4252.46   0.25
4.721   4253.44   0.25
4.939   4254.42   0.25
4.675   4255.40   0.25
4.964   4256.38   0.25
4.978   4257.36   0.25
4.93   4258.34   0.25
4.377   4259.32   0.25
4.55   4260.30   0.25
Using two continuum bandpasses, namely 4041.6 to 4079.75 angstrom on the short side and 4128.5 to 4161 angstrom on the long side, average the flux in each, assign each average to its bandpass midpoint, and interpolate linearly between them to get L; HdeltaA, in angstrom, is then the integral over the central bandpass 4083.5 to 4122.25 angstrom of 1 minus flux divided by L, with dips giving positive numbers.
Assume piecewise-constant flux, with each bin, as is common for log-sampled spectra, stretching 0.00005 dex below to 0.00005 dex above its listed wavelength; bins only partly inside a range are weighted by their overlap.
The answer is -1.8 angstrom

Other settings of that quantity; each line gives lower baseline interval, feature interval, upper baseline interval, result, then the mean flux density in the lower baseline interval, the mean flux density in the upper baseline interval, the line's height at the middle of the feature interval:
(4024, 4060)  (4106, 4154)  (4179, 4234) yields -2.4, 5.12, 4.63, 4.86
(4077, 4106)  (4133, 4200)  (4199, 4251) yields 2.4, 5.37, 4.66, 4.97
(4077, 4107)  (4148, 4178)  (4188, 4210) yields 0.5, 5.38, 4.6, 4.86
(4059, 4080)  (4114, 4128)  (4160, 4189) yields -0.6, 5.15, 4.7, 4.92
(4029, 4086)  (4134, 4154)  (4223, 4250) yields -0.3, 5.17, 4.68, 4.93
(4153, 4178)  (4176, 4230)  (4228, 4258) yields 1.2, 4.76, 4.7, 4.73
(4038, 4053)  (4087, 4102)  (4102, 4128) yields -0.3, 5.18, 5.25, 5.23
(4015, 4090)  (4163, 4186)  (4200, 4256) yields 0.6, 5.16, 4.66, 4.81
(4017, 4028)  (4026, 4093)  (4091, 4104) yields 0.8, 5.15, 5.33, 5.24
